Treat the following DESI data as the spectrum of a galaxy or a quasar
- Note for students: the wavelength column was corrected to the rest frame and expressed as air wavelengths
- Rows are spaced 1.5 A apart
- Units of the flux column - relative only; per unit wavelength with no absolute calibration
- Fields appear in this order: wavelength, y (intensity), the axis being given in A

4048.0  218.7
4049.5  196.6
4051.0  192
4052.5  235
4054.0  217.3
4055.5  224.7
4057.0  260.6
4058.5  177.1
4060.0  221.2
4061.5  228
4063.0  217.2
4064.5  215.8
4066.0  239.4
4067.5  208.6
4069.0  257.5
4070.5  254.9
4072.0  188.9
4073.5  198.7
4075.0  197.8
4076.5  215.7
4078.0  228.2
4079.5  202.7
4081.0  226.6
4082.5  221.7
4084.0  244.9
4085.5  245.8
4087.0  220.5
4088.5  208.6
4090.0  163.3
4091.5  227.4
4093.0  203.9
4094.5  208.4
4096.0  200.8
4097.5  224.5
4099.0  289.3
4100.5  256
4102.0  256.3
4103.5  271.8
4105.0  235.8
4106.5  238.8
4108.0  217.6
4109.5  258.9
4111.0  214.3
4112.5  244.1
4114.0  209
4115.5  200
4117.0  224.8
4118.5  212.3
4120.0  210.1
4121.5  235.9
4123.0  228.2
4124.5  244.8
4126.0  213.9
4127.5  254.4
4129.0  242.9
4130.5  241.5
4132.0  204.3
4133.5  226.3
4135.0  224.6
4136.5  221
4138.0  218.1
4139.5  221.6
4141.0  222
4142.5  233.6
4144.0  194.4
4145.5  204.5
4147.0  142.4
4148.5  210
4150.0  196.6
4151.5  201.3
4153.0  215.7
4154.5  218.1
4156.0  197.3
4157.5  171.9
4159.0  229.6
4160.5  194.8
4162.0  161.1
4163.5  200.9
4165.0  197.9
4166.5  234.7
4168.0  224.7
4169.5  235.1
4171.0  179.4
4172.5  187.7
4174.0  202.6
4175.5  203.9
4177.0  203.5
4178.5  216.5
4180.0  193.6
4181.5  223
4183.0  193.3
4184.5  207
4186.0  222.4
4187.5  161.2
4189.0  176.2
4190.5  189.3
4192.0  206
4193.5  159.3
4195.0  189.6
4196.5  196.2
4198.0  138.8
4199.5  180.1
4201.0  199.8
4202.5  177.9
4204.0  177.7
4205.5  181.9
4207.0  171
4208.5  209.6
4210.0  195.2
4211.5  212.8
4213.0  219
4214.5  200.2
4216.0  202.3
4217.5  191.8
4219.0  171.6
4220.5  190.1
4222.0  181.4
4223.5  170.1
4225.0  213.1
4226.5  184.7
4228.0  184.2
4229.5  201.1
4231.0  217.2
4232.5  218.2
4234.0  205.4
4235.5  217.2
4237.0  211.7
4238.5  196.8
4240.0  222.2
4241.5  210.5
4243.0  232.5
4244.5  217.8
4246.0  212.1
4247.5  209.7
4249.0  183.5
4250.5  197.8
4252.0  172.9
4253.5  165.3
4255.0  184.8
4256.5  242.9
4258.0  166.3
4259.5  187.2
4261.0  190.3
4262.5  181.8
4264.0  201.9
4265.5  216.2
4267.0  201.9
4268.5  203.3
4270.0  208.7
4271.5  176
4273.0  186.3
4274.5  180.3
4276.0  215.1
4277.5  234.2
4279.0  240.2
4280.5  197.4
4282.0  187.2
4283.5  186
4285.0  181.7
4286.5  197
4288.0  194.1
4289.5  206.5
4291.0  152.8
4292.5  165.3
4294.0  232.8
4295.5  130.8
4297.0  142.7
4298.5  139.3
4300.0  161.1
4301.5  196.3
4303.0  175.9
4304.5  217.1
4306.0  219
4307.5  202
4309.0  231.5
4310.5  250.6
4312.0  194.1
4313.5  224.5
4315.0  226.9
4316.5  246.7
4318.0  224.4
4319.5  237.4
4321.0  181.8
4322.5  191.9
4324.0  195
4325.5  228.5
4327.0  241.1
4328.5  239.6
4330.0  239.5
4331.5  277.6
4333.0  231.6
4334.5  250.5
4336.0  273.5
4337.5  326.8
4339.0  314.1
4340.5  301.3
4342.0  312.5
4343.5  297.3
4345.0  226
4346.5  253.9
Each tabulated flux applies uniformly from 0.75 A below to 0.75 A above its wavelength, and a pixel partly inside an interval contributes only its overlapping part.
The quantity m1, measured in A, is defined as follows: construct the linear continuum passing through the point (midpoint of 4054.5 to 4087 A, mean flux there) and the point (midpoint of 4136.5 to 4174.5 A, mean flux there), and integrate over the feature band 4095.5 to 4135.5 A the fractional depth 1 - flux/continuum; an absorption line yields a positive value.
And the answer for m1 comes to -3.8 A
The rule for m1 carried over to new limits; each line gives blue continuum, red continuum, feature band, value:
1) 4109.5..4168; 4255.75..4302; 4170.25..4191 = 1.00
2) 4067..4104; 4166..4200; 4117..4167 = -1.07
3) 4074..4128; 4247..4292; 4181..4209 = 2.93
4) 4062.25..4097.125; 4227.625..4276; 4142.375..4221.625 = 4.43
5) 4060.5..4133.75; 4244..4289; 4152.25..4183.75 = 1.47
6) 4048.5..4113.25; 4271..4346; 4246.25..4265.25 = 2.41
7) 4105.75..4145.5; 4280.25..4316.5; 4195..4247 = 2.47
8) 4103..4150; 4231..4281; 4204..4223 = 1.49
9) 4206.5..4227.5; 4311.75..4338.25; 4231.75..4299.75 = 5.37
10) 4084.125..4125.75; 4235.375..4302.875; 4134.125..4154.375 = 1.03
